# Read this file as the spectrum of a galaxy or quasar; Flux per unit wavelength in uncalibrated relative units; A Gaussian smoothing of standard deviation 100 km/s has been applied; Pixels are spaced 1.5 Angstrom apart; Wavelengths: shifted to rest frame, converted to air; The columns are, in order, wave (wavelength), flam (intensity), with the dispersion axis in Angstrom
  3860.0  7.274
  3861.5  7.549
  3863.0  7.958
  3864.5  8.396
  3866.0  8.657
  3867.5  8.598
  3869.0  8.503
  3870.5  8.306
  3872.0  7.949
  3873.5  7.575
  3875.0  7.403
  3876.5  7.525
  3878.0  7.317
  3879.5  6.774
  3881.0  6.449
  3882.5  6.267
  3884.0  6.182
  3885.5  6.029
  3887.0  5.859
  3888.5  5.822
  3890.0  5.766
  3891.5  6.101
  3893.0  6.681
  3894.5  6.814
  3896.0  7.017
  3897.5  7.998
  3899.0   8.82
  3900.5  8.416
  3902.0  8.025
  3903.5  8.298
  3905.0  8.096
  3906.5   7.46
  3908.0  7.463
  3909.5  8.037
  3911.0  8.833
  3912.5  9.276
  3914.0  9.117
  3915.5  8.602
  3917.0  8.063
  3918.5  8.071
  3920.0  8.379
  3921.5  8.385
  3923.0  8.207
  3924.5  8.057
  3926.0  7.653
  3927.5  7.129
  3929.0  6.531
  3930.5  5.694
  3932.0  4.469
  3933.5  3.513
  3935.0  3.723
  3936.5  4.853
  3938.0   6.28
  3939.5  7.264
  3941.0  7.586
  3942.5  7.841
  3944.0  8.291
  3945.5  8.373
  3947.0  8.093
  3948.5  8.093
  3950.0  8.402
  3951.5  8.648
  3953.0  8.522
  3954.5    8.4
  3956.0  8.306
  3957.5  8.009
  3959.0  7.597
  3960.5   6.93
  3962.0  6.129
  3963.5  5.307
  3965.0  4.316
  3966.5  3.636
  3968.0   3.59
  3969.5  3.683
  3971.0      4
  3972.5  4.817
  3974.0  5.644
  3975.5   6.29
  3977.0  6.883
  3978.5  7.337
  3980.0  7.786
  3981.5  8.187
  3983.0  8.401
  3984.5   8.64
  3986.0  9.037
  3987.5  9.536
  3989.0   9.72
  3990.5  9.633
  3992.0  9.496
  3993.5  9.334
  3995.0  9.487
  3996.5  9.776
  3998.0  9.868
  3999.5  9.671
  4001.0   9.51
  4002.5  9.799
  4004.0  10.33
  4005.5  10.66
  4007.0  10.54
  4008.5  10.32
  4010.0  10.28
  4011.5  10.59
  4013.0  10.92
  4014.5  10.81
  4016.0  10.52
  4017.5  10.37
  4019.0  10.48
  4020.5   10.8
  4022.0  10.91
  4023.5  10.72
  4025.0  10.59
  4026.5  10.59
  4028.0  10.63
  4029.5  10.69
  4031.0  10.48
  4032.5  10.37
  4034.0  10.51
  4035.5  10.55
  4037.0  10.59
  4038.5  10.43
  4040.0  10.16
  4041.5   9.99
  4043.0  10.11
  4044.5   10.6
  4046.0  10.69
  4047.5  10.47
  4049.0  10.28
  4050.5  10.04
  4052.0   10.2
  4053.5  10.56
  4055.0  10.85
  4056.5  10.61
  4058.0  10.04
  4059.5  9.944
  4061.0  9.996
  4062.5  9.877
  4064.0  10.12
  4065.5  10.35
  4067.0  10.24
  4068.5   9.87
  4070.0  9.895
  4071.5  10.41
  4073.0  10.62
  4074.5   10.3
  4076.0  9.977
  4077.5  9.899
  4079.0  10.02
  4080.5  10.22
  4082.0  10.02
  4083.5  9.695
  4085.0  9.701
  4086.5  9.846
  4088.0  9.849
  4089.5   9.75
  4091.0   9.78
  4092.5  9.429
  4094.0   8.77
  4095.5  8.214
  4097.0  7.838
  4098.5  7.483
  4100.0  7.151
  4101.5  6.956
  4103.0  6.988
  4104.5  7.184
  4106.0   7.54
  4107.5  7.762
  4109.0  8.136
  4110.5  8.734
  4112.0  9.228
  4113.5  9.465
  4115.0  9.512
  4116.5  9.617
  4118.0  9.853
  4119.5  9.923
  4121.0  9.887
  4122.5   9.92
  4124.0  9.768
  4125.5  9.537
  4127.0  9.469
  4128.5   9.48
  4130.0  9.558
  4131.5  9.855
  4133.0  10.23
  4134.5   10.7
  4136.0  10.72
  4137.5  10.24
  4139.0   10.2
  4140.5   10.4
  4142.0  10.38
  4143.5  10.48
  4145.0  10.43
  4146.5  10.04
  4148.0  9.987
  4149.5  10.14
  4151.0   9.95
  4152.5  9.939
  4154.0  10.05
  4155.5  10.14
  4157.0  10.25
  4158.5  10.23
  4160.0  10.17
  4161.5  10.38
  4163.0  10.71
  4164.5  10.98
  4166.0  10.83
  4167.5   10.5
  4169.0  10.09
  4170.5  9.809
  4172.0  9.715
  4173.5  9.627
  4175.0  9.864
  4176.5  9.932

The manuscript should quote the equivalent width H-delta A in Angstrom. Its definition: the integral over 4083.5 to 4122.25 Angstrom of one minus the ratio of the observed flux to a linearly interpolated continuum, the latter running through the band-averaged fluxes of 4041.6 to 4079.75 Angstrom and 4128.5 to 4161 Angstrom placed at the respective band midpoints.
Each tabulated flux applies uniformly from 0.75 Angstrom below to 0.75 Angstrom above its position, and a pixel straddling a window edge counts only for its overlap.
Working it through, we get 5.4 Angstrom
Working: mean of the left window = 10.2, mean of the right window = 10.2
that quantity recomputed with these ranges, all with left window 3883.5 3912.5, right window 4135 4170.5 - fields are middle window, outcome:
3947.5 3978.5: 6.4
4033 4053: -3.0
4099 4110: 2.6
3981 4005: -2.8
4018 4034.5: -3.4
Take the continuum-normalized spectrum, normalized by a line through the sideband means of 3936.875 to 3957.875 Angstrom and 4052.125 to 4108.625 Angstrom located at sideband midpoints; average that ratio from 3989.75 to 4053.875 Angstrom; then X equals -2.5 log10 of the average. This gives -0.18 mag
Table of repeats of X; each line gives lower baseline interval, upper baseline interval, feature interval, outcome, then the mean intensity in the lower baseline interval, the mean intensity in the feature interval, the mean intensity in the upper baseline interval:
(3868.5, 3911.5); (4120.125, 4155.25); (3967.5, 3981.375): 0.40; 7.29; 5.71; 10.1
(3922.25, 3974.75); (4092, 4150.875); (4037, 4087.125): -0.22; 6.5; 10.2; 9.27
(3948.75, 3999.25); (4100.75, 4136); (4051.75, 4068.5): -0.21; 7.46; 10.2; 9.13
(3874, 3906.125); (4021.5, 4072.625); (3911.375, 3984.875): 0.18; 7.04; 6.96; 10.4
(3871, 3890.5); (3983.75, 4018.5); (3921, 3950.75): 0.19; 6.72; 6.91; 9.95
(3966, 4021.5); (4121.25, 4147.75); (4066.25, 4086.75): -0.06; 8.69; 10.1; 10.1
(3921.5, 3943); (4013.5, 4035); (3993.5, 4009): -0.04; 6.4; 9.96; 10.6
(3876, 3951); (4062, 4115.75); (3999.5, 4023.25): -0.24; 7.24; 10.4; 9.19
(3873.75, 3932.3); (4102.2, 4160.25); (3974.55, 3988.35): 0.02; 7.39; 7.99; 9.64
